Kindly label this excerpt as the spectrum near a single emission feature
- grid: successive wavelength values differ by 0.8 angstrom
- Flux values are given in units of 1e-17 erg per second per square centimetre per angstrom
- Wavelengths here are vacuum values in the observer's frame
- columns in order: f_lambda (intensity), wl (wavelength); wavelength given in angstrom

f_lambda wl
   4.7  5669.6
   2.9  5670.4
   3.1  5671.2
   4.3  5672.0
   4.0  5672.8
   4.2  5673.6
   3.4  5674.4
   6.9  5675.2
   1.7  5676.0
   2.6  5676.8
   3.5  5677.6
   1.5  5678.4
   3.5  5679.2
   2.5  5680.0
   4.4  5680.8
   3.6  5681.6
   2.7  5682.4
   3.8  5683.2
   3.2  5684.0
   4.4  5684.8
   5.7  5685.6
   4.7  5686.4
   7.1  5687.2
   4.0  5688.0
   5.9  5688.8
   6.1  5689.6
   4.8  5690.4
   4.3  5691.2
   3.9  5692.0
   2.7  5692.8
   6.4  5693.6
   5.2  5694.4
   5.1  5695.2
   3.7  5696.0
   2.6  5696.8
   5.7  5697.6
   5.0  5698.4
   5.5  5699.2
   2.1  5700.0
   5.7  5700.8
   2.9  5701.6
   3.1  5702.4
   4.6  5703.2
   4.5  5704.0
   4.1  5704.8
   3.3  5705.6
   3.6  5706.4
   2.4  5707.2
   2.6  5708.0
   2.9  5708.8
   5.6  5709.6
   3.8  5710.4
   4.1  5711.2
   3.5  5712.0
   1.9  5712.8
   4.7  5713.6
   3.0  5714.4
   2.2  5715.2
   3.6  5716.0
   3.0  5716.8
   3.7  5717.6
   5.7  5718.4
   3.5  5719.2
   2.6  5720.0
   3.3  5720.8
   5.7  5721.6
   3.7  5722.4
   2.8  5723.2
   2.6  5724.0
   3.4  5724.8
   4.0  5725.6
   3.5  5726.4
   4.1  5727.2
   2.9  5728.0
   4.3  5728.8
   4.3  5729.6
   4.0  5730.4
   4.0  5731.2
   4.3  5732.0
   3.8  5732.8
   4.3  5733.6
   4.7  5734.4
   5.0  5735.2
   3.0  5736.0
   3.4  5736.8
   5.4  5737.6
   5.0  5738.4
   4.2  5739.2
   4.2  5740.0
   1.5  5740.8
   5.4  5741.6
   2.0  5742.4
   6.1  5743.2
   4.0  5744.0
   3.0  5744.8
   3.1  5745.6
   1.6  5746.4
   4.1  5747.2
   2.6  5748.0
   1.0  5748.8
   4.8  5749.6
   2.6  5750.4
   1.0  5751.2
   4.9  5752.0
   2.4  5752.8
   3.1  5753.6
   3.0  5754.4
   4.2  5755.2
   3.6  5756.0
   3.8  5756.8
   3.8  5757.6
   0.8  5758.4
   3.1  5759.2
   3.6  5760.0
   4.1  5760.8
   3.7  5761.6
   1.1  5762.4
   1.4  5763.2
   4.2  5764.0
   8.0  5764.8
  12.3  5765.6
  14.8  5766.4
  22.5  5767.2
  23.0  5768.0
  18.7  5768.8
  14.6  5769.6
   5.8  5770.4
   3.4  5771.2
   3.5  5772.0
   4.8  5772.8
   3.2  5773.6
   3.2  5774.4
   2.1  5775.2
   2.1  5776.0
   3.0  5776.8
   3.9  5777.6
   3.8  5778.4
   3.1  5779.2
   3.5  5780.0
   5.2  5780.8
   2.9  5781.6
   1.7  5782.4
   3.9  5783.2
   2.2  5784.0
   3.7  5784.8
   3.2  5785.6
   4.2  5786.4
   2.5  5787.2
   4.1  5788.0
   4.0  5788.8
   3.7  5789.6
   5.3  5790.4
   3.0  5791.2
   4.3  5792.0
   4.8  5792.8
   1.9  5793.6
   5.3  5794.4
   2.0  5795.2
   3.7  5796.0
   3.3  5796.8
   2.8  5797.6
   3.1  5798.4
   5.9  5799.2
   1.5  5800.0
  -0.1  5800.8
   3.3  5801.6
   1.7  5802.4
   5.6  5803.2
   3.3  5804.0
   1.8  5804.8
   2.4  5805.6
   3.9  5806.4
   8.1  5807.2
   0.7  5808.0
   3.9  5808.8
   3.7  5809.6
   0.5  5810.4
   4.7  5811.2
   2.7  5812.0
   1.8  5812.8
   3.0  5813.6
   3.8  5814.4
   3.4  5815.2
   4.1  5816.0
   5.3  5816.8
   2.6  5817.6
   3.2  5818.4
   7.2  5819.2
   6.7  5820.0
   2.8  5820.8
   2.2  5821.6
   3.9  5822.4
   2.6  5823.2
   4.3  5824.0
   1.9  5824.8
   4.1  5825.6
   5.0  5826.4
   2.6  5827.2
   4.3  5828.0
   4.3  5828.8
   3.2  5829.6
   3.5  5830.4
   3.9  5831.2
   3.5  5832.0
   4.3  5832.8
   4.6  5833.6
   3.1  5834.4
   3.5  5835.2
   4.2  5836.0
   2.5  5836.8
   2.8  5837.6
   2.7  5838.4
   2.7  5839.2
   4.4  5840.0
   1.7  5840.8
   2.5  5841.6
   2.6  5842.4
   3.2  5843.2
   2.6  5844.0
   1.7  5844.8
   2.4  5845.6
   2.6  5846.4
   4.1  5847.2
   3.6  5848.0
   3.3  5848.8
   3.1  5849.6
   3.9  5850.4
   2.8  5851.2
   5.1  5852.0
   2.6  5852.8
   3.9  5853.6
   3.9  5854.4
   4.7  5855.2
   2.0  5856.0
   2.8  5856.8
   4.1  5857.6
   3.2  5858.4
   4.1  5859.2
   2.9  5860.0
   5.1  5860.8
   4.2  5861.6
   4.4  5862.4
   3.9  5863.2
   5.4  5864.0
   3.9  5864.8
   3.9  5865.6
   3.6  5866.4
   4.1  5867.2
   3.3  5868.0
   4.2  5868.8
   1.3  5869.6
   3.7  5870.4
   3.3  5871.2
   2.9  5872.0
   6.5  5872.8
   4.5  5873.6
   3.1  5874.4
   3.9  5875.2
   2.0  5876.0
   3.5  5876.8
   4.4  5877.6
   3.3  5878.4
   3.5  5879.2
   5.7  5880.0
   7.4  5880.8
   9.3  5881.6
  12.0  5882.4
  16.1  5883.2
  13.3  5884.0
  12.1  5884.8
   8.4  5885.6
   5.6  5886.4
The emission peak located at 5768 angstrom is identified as H-beta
